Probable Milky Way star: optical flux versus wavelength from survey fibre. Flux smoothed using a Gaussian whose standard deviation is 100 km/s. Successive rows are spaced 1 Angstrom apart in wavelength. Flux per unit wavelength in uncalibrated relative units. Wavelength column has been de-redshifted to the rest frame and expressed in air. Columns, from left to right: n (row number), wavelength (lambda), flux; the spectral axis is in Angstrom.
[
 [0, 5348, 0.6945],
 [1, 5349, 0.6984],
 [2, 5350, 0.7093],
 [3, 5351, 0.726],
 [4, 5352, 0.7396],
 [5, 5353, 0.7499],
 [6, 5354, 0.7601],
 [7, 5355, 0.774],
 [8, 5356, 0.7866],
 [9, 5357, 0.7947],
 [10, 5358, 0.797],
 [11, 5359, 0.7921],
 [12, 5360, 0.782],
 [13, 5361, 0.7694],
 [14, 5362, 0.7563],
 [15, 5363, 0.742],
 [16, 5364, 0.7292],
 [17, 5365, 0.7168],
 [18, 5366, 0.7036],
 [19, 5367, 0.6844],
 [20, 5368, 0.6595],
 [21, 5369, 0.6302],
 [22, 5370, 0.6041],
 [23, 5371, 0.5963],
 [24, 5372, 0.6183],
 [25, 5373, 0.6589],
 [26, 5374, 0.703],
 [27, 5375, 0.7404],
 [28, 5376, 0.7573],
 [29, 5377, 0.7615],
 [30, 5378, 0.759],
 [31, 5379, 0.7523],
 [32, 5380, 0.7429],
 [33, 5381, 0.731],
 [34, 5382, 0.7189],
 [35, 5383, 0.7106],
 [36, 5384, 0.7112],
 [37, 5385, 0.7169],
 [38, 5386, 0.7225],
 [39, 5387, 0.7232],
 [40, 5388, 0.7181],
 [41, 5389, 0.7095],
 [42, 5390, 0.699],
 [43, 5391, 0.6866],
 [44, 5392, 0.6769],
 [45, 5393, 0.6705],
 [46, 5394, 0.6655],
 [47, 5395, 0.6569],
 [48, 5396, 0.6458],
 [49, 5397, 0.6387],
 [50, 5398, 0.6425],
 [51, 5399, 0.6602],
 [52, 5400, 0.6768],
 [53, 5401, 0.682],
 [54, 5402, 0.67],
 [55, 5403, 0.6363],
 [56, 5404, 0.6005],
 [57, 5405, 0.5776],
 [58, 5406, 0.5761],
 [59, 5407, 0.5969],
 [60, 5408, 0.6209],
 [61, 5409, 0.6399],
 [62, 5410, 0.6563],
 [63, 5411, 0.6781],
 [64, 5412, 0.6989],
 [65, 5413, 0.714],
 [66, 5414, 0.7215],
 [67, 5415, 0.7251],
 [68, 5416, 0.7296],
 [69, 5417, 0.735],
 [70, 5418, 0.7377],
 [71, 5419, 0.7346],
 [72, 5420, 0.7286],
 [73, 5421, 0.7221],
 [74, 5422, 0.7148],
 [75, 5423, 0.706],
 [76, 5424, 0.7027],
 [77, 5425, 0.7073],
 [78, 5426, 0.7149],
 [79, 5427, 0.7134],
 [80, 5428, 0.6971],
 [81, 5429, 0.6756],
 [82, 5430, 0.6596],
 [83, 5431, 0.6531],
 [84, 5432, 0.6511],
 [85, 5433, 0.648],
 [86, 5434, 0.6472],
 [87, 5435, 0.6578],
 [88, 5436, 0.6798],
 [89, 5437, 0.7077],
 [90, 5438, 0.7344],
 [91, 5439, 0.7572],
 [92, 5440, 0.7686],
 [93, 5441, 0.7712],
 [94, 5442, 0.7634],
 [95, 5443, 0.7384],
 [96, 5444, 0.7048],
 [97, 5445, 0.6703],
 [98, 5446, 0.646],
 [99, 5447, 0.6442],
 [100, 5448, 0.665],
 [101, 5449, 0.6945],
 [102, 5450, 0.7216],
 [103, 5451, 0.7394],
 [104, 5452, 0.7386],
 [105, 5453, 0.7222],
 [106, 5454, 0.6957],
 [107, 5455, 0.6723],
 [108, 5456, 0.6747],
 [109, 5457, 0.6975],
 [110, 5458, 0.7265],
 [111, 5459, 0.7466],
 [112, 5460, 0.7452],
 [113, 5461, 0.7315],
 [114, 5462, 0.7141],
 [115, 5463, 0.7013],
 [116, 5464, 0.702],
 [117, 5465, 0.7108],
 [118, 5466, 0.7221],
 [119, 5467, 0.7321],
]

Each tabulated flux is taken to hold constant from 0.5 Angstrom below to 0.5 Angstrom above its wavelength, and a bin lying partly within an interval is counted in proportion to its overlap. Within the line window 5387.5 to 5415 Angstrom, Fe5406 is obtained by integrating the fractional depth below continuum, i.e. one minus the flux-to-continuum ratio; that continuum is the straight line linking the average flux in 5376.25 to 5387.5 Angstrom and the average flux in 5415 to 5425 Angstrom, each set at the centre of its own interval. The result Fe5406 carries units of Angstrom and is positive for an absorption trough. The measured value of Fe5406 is 2.5 Angstrom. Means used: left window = 0.732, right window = 0.723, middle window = 0.661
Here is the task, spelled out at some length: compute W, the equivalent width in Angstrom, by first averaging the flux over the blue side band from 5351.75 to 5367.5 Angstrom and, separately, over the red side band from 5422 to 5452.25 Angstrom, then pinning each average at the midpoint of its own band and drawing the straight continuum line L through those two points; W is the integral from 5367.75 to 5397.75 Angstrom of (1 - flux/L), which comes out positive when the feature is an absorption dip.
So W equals 1.85 Angstrom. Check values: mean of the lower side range 0.755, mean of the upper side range 0.699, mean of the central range 0.693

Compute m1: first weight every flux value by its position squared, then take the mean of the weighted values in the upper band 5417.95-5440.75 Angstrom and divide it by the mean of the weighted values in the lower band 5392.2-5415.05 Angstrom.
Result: 1.1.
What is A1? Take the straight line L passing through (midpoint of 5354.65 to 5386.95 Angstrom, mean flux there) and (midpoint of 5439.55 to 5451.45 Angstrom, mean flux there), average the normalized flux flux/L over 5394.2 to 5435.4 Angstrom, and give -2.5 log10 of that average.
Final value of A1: 0.064 mag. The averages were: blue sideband 0.722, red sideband 0.71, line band 0.674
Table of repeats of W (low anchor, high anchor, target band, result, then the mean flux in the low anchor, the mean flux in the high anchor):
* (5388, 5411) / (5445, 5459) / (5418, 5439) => -0.6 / 0.651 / 0.696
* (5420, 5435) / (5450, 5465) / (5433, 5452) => -0.1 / 0.687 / 0.715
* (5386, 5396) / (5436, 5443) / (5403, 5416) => 1.1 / 0.689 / 0.745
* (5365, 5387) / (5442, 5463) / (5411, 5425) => -0.3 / 0.7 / 0.706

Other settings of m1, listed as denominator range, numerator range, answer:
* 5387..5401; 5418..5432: 1.05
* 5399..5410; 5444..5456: 1.12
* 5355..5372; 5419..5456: 1.00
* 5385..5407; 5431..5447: 1.07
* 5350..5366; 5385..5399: 0.91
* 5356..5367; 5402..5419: 0.90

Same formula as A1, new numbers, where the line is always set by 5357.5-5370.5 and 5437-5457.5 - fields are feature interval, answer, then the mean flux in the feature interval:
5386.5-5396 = 0.05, 0.687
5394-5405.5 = 0.11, 0.645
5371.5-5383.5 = 0.00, 0.721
